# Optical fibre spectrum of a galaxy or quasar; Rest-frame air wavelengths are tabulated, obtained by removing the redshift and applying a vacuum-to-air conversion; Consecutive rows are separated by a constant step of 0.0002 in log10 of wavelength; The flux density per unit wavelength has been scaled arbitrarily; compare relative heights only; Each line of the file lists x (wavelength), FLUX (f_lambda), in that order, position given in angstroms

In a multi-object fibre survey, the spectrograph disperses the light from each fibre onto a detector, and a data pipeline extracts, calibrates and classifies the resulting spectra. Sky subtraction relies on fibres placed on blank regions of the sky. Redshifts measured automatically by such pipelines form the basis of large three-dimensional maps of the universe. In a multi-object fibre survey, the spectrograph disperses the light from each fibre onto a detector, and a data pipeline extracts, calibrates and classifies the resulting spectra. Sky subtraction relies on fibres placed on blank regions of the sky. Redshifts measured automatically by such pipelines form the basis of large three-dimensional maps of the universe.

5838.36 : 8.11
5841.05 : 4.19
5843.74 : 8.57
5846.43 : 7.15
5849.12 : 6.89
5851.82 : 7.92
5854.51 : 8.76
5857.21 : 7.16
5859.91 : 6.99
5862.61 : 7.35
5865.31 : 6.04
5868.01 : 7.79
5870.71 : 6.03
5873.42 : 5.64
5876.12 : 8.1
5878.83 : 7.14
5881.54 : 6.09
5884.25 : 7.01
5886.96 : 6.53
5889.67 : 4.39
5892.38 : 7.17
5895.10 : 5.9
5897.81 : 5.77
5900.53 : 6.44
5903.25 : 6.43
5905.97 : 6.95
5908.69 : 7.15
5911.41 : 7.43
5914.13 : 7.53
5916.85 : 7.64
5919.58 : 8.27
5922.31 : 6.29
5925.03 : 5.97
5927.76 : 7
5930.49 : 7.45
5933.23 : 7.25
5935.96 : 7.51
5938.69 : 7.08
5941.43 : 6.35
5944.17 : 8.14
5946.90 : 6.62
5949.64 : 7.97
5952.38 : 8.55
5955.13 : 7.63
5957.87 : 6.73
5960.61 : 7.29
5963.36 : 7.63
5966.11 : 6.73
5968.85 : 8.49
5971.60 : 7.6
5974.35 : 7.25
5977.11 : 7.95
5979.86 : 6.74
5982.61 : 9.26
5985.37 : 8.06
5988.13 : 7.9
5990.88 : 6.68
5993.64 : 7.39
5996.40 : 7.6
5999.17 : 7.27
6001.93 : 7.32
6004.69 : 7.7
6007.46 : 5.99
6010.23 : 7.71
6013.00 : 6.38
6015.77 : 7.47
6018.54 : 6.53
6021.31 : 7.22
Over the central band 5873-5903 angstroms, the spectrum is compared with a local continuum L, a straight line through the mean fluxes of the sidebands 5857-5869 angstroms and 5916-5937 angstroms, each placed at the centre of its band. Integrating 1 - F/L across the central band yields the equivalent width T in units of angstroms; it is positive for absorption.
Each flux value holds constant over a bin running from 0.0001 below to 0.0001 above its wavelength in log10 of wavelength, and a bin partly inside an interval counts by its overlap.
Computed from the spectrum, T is 2.87 angstroms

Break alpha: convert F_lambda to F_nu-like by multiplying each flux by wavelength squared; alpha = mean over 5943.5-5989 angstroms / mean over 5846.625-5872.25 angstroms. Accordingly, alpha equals 1.1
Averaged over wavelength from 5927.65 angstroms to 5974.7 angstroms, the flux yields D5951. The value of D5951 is 7.42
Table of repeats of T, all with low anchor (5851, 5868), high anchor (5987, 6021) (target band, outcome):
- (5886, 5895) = 1.7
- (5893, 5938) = 2.2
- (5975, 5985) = -1.0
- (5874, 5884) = 0.5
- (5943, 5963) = -0.9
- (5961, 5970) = -0.4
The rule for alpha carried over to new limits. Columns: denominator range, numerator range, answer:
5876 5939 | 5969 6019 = 1.12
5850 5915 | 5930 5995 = 1.13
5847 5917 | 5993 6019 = 1.09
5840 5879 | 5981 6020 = 1.09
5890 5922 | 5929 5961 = 1.09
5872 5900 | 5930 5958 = 1.19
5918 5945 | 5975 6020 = 1.06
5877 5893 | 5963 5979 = 1.22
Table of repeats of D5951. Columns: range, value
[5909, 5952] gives 7.26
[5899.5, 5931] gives 7.04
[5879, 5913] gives 6.47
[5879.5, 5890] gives 6.24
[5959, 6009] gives 7.49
